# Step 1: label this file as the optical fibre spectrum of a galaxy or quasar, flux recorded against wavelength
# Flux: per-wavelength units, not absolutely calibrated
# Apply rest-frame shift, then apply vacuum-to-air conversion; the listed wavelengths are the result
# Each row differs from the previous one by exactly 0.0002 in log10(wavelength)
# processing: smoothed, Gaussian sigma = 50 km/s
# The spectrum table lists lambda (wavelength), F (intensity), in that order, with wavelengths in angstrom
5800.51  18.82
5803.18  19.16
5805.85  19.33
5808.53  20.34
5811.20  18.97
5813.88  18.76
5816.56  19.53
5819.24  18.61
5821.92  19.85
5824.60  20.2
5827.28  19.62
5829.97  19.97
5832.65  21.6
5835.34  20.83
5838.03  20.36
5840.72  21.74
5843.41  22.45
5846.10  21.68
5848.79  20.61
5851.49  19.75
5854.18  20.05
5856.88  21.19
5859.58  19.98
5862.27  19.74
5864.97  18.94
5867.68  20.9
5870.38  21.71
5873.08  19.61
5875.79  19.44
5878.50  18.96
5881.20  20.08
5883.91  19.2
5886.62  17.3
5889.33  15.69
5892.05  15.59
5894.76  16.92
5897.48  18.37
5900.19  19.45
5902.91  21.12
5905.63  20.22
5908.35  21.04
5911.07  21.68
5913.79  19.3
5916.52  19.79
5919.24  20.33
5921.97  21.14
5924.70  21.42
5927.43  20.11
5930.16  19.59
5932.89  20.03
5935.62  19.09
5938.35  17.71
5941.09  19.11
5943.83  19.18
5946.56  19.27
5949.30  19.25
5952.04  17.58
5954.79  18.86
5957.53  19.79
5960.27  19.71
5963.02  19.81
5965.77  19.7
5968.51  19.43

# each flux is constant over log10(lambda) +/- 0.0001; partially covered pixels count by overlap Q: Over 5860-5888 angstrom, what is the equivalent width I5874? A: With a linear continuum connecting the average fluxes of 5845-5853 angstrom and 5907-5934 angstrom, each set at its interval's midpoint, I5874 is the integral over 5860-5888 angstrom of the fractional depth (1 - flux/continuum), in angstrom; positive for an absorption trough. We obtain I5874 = 1.3 angstrom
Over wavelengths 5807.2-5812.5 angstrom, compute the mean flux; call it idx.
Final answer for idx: 19.7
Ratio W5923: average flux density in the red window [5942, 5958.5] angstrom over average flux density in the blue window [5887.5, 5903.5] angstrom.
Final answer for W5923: 1.07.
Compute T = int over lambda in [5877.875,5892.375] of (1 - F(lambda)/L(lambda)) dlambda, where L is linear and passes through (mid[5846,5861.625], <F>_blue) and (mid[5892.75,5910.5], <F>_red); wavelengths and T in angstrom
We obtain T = 1.40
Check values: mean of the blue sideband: 20.4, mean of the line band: 17.9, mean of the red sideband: 19.5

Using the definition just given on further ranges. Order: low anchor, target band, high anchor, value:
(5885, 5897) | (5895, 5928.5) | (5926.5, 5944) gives -4.5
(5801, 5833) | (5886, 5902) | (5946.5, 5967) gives 1.7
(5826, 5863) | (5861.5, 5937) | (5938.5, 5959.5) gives 0.9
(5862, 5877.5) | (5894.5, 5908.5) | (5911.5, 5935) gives 0.4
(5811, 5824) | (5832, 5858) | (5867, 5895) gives -2.8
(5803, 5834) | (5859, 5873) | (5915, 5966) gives -0.4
